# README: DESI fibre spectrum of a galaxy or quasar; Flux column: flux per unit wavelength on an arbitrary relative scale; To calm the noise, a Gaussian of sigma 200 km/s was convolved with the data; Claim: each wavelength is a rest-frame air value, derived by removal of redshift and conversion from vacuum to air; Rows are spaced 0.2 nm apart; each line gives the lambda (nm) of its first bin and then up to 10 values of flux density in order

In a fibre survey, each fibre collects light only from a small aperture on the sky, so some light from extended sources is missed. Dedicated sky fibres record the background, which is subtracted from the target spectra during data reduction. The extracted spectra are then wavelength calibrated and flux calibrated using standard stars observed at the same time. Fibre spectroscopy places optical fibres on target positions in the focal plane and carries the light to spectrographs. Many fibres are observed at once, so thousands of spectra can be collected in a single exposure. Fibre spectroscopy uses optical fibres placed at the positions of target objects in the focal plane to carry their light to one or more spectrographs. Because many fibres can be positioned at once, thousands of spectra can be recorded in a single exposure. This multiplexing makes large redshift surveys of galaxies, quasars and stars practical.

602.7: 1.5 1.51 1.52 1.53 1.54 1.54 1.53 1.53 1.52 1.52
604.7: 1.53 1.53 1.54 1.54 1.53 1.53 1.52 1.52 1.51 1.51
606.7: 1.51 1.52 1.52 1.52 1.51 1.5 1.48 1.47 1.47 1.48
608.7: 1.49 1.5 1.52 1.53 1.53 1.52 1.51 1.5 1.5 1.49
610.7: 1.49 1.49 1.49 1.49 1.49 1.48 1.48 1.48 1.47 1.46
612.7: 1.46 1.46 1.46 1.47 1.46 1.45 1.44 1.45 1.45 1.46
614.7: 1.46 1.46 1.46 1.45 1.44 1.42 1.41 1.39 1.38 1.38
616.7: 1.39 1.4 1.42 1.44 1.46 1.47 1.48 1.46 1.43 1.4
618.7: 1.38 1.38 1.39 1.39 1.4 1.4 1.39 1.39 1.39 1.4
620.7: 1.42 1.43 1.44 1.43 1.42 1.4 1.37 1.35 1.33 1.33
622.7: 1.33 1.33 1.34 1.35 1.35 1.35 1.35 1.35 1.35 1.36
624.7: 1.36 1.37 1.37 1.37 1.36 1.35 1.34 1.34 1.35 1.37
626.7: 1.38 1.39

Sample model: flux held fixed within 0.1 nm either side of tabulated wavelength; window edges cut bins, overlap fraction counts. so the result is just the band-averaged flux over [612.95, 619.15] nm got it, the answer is 1.43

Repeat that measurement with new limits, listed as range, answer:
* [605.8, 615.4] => 1.49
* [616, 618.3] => 1.42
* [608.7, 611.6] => 1.5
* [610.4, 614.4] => 1.47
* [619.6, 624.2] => 1.38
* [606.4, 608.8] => 1.5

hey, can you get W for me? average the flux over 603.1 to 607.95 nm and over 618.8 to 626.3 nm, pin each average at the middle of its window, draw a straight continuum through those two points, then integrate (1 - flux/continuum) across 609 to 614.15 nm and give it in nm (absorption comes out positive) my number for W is -0.05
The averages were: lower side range 1.52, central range 1.48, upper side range 1.37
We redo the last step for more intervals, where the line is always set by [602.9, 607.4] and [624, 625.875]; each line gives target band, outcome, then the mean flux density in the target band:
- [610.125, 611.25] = -0.01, 1.49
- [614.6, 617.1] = 0.03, 1.42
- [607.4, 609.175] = 0.01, 1.49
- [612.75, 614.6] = 0.00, 1.46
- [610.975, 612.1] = -0.01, 1.49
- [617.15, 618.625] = -0.03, 1.45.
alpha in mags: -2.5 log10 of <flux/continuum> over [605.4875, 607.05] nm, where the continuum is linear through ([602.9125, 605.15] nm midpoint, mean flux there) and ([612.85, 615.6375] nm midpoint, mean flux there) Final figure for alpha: -0.004 mag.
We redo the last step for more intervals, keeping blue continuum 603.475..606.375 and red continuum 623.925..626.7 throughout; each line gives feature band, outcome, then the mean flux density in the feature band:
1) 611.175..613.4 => 0.00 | 1.47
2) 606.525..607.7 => 0.00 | 1.51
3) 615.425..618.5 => 0.00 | 1.42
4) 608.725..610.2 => -0.02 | 1.51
